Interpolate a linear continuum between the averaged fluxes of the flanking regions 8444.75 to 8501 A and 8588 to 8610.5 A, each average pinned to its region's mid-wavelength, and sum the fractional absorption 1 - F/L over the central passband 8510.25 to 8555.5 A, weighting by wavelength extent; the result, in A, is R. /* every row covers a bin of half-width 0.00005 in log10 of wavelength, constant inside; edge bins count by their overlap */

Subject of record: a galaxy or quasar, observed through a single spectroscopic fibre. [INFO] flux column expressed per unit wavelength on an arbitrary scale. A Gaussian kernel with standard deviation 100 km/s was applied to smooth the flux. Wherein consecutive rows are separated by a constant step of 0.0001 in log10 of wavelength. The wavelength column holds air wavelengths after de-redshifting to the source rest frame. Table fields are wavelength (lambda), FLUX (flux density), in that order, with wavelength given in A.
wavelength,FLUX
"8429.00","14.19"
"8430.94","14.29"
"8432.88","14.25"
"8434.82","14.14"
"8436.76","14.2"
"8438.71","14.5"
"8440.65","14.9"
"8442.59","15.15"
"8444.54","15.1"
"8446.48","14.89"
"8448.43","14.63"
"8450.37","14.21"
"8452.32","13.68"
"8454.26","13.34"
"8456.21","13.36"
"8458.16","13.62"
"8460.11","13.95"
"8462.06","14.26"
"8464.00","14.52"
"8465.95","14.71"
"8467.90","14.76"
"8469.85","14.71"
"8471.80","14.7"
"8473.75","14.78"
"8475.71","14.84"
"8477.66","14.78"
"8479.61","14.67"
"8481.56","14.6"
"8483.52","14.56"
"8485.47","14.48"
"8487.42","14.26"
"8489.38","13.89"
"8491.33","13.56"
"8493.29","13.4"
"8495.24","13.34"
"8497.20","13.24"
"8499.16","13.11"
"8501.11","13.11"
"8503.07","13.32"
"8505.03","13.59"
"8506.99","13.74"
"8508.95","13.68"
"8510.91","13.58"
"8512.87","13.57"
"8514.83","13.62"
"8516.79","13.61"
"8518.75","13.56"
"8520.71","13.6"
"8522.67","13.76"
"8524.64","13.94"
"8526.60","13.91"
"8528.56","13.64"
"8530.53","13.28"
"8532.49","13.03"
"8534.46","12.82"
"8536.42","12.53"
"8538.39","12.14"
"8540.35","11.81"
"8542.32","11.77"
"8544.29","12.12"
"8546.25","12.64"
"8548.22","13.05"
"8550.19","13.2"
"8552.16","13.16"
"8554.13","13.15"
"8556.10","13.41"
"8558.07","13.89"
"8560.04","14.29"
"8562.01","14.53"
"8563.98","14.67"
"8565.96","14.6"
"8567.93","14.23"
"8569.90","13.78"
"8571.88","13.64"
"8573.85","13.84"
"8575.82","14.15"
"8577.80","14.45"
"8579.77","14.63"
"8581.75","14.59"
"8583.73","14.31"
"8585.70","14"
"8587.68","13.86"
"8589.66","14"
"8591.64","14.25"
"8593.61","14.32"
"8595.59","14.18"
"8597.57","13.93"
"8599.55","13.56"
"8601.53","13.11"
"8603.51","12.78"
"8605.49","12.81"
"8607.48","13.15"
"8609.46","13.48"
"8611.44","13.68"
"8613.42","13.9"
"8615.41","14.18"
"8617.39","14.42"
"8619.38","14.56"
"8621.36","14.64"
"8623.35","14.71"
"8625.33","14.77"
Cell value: 2.6 A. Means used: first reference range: 14.2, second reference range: 13.6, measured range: 13.1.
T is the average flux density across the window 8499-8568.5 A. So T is 13.4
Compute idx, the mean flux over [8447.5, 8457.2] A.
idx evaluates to 13.8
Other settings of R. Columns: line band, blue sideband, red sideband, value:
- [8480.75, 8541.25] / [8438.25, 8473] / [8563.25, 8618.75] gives 3.1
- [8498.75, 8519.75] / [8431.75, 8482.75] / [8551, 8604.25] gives 1.1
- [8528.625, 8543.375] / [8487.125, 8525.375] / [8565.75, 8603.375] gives 1.3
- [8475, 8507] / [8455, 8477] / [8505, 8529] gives 0.3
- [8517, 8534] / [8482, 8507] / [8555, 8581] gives 0.4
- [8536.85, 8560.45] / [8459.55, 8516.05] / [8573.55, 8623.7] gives 2.0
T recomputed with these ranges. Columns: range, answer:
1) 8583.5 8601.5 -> 14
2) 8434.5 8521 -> 14.1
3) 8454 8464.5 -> 13.8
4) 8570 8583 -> 14.2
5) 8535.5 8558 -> 12.7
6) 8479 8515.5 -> 13.7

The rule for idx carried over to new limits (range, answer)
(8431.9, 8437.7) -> 14.2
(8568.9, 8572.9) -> 13.7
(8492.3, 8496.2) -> 13.4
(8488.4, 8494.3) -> 13.6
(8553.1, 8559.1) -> 13.5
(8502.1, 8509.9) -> 13.6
